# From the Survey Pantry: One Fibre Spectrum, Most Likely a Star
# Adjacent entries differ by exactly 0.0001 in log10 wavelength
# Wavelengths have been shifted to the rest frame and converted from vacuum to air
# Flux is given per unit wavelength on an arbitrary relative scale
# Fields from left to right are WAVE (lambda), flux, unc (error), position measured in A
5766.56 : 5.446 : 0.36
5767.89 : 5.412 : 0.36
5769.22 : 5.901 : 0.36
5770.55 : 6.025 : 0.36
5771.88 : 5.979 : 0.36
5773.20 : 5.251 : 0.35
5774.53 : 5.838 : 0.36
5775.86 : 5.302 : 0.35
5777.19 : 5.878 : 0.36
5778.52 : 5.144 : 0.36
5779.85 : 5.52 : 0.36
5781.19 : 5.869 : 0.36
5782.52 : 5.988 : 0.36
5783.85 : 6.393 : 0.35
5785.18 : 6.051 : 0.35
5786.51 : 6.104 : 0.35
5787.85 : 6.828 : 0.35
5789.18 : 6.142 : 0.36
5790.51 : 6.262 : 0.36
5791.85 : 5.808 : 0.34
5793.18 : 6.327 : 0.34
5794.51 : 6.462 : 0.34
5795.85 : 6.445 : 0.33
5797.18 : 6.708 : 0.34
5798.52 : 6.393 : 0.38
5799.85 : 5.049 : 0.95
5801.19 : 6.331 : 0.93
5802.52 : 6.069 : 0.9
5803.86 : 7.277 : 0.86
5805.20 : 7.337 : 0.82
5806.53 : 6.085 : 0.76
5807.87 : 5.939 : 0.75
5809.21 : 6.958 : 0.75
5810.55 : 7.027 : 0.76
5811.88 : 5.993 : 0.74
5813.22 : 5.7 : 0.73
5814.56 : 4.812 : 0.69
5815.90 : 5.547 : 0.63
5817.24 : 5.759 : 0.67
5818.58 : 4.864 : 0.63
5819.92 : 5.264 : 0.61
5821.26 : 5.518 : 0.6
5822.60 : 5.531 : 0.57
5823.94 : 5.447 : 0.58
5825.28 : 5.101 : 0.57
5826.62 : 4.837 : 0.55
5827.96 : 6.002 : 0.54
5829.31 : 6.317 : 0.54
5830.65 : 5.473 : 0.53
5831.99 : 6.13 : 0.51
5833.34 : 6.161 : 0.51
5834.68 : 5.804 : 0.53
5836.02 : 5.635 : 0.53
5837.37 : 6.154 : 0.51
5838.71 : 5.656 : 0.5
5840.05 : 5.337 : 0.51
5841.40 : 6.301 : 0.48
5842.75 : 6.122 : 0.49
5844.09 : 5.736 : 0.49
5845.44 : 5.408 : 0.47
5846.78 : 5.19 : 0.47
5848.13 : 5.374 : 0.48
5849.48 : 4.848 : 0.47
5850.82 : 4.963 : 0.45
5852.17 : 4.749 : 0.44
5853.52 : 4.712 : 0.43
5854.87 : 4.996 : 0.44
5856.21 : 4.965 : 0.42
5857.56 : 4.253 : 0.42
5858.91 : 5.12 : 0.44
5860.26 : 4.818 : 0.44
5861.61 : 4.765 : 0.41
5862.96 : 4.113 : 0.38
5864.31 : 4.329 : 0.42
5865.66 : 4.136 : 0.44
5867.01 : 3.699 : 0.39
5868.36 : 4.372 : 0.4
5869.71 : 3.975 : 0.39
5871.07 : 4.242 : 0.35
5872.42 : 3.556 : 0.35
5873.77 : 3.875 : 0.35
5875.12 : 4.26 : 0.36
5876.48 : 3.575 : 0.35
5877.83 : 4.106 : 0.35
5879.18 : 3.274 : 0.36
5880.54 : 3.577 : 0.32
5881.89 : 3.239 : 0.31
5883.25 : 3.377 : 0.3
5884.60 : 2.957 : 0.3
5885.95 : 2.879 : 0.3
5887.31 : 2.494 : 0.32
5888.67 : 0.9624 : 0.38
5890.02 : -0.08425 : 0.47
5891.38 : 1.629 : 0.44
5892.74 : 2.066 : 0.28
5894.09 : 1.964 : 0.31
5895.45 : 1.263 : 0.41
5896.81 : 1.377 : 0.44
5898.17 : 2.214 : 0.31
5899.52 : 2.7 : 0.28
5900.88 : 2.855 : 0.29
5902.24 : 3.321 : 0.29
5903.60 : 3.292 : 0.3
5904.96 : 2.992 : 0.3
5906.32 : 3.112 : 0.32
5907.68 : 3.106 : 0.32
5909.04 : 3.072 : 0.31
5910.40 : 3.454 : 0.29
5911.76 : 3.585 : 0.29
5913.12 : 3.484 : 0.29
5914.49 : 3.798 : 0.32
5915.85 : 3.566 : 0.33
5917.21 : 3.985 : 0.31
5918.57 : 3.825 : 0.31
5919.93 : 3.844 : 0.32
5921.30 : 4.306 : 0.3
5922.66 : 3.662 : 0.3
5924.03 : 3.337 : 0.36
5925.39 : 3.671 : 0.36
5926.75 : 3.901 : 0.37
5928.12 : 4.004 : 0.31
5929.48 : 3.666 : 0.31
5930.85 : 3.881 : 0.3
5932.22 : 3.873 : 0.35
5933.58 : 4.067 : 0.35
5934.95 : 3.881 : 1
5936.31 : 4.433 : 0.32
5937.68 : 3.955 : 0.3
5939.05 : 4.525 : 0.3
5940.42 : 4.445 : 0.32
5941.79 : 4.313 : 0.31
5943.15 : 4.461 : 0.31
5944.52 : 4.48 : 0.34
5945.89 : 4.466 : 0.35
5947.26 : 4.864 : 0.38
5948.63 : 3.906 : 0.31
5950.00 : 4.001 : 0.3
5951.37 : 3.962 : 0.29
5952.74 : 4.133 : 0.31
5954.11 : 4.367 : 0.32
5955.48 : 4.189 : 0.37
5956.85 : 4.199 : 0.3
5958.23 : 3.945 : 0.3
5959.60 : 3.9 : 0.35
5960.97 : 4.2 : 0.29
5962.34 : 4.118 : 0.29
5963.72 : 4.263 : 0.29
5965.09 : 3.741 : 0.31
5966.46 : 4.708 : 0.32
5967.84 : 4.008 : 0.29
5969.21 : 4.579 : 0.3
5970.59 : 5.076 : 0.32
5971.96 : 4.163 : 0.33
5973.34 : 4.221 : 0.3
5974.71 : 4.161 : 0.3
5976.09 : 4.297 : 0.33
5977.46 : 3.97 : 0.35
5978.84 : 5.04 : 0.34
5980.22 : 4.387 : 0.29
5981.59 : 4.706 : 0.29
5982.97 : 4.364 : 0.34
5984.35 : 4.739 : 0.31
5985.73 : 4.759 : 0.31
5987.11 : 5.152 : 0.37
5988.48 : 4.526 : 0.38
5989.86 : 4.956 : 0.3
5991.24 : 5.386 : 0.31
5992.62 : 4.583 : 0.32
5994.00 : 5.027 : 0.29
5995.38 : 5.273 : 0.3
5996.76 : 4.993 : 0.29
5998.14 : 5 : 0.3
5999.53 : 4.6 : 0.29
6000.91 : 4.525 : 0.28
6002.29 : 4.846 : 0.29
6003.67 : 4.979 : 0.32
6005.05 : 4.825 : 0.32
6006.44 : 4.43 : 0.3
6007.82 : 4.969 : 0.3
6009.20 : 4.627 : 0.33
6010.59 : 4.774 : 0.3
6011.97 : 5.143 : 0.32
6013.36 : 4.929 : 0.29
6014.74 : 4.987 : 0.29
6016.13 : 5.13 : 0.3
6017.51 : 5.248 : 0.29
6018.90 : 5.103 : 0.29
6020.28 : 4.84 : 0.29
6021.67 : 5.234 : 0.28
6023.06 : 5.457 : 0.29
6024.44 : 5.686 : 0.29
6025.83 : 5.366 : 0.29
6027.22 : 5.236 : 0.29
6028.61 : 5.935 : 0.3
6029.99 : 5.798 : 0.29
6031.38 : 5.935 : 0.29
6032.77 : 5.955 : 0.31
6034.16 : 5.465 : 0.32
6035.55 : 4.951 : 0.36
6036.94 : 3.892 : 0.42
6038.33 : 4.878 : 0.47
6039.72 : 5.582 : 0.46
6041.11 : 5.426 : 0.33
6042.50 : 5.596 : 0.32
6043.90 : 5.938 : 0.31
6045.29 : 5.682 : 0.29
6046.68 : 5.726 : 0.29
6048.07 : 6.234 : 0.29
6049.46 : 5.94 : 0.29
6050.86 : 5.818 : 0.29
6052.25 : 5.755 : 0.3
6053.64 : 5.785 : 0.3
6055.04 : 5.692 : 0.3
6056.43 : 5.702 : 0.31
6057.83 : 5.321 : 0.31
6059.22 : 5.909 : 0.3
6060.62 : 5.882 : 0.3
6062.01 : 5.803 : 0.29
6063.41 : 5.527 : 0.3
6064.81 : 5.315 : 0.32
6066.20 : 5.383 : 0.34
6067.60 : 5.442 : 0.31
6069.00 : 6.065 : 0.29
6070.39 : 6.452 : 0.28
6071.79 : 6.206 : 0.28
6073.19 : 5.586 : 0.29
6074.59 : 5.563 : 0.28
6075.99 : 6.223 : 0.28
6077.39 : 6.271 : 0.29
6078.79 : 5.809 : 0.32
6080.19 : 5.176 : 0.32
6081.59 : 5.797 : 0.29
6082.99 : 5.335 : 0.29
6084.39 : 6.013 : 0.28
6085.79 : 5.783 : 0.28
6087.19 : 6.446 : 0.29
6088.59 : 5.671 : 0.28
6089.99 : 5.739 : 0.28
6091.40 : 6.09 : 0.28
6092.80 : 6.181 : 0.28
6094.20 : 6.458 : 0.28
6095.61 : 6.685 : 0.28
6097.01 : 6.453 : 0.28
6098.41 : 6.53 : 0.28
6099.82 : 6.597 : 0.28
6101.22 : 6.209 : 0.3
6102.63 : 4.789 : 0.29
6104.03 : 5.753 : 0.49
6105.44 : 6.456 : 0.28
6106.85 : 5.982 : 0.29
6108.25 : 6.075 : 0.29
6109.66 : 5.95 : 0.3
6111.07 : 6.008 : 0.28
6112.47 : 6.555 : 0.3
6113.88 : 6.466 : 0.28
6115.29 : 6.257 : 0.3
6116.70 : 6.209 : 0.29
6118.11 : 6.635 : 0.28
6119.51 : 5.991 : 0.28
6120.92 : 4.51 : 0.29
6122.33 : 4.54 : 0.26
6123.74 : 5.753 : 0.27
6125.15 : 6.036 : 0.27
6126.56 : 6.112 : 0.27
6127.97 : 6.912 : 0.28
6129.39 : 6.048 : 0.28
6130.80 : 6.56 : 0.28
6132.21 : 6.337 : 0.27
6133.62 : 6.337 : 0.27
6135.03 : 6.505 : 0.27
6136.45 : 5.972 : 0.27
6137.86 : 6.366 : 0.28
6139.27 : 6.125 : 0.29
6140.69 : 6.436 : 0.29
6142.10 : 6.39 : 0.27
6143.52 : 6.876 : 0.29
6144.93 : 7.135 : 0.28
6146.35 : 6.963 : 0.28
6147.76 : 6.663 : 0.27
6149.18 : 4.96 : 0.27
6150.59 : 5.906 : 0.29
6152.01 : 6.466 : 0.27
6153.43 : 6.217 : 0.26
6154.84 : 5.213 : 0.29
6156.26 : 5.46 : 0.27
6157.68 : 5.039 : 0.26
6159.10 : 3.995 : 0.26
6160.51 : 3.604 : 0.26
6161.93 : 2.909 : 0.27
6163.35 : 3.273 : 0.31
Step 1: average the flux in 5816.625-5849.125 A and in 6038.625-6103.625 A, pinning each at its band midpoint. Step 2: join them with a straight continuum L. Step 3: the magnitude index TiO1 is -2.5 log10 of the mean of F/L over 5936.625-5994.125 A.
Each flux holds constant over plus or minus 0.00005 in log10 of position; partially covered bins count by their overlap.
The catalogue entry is 0.29 mag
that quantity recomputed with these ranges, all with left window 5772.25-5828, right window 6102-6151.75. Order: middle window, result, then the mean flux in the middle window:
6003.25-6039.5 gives 0.18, 5.15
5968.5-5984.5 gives 0.33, 4.47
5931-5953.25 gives 0.38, 4.23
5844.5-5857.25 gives 0.19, 5.02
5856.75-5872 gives 0.35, 4.34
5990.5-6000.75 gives 0.22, 4.95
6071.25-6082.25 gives 0.05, 5.82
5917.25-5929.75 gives 0.49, 3.82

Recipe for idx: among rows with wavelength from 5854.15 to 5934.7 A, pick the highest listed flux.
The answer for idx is 5.12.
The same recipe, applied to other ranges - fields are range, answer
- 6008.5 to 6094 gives 6.452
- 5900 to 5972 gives 5.076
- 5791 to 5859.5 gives 7.337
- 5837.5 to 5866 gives 6.301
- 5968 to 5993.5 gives 5.386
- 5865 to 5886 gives 4.372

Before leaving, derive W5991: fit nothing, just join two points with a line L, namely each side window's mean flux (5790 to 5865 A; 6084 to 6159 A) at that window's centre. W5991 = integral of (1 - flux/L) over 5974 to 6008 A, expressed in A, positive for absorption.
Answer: 6.7 A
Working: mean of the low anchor 5.64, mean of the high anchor 6.09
